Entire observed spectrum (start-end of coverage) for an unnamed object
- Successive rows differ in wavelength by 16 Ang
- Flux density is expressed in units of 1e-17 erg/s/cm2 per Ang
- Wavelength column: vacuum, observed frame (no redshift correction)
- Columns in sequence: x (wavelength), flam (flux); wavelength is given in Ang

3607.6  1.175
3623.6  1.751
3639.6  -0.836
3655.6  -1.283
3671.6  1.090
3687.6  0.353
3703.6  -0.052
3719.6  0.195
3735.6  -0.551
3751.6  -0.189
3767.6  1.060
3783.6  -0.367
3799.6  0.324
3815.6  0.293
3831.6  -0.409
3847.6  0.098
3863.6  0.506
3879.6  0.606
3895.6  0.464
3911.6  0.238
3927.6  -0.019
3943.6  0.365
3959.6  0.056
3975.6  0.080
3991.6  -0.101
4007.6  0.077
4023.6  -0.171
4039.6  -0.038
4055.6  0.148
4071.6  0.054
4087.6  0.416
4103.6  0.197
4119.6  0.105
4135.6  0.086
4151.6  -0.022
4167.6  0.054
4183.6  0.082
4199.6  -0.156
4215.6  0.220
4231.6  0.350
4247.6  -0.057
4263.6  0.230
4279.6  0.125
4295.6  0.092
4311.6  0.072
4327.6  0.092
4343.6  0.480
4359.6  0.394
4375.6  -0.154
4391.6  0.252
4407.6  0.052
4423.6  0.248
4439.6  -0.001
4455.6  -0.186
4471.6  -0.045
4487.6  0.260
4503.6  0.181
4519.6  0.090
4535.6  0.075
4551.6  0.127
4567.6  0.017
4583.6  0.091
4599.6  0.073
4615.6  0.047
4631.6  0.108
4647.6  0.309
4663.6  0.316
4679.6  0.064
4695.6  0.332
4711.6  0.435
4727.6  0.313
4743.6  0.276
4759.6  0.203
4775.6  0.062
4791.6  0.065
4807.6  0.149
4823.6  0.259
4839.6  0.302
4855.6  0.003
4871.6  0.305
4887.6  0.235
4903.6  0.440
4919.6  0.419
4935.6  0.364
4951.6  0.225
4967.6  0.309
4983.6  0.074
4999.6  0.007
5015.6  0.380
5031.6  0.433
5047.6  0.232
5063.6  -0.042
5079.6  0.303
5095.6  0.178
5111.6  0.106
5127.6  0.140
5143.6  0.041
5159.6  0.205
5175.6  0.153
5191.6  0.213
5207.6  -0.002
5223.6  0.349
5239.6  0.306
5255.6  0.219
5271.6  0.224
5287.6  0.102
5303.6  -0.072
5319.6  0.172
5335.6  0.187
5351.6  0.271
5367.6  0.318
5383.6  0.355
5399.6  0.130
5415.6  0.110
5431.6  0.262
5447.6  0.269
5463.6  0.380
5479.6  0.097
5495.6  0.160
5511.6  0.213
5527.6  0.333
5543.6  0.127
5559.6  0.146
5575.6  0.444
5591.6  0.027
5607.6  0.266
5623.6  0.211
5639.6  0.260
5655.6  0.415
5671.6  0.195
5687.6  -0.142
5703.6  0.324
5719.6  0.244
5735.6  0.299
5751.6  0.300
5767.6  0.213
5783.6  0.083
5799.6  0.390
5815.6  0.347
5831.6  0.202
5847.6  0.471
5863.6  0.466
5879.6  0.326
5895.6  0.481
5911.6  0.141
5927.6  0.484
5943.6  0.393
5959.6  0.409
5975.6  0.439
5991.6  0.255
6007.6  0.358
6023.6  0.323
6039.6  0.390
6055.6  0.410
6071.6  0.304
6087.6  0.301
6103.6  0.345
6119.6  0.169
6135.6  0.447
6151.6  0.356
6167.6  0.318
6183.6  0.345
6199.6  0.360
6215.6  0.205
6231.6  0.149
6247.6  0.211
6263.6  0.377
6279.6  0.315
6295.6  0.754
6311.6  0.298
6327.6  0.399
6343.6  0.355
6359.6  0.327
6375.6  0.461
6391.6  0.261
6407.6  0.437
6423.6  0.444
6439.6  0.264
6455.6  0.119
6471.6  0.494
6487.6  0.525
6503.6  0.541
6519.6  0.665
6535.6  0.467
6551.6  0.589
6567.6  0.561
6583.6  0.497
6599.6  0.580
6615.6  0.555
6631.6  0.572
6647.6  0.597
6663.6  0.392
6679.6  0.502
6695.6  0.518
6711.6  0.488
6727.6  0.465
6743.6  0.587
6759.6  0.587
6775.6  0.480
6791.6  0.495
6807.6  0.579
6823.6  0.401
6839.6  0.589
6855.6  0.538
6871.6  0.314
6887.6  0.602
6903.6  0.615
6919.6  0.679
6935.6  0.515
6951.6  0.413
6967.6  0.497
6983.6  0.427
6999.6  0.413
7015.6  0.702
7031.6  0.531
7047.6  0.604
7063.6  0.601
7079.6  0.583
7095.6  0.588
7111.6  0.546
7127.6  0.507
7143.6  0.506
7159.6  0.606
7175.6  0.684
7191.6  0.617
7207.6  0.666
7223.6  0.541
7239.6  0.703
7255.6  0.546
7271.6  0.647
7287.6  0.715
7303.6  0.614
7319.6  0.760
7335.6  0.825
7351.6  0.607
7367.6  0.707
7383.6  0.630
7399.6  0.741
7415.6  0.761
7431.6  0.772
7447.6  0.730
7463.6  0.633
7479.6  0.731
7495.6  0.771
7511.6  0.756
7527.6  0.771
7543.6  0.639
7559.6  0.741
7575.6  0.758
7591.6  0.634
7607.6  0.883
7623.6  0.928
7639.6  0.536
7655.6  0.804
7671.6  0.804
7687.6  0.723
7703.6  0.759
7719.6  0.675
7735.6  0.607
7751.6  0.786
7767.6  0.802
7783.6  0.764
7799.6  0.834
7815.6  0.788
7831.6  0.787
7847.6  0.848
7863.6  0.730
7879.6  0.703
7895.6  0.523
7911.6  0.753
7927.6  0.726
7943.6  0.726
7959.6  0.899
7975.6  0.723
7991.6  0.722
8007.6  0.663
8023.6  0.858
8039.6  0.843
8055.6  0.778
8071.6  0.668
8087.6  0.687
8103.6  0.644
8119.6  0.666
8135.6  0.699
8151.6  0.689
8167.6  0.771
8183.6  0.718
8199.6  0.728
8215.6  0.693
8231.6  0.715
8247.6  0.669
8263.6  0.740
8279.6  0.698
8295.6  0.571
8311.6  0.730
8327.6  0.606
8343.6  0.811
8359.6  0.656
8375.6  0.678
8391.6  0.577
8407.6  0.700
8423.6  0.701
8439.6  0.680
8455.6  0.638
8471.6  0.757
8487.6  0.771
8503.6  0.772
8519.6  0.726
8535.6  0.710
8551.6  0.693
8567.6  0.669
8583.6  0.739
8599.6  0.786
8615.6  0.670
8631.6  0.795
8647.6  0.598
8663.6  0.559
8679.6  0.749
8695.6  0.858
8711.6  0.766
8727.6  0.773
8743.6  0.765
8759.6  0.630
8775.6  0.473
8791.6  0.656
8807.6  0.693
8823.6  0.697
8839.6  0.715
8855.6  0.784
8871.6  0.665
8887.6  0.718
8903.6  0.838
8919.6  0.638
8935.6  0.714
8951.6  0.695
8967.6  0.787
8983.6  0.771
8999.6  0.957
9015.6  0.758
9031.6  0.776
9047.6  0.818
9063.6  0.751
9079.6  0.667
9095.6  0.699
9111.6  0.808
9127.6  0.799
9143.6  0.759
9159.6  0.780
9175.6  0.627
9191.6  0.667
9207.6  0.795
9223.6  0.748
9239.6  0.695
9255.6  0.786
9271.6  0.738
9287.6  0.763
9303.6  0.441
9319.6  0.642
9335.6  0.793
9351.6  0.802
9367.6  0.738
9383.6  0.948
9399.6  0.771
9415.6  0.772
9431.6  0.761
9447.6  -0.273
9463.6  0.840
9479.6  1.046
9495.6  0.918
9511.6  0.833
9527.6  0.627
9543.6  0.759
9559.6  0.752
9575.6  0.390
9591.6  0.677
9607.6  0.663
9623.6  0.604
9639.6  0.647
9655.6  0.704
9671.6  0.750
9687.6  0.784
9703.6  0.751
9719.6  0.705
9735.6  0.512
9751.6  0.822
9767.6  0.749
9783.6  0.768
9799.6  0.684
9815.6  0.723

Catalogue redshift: 0.62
